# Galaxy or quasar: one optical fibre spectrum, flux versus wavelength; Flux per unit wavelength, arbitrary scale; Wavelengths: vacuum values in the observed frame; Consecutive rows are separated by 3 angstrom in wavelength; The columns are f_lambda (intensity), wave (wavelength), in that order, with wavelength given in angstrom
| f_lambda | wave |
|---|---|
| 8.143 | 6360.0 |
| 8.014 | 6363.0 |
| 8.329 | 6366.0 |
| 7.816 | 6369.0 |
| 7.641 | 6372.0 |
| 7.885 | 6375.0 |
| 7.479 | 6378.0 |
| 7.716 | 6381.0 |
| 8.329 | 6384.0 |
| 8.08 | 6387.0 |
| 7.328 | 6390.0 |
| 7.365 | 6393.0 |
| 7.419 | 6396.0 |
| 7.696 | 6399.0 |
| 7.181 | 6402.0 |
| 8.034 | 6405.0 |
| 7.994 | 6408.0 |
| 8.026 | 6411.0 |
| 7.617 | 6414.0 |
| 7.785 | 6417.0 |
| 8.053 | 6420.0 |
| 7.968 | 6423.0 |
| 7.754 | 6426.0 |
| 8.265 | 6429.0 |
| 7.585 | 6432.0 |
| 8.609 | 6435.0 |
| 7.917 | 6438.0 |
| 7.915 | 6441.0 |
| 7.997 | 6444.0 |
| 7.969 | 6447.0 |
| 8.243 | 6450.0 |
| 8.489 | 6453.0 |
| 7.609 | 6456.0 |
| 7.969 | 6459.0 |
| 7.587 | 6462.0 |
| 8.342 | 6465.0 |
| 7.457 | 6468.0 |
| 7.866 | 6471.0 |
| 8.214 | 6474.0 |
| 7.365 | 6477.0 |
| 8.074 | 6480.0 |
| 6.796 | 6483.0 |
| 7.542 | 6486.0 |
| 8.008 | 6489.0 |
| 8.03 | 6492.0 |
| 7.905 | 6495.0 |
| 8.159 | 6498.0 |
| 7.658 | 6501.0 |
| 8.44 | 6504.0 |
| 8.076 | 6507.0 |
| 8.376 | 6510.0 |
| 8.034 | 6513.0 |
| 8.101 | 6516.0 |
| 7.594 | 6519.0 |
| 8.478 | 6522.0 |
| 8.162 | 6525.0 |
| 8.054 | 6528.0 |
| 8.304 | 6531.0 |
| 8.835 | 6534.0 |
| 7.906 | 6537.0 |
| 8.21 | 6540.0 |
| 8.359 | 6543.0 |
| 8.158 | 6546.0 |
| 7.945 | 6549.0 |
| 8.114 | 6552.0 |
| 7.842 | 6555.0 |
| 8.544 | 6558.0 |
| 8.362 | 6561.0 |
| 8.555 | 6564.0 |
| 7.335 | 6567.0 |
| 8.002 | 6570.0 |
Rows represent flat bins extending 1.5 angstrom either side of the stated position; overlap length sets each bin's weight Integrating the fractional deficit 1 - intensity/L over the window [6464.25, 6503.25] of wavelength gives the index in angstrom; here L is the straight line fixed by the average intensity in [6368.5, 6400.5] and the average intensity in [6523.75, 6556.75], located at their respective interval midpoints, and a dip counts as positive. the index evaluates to 1.0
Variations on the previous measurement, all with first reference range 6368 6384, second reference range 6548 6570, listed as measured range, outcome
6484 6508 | 0.1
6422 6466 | -0.7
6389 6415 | 0.6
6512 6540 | -0.5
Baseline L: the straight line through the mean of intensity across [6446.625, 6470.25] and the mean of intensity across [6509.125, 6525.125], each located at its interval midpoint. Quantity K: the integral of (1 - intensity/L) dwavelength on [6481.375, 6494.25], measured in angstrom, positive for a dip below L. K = 0.7 angstrom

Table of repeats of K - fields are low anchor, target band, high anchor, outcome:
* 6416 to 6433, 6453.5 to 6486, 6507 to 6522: 1.03 angstrom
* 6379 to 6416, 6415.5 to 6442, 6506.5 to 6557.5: -0.53 angstrom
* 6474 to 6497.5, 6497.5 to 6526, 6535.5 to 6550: -0.71 angstrom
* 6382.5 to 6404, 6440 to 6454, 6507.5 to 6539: -0.45 angstrom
